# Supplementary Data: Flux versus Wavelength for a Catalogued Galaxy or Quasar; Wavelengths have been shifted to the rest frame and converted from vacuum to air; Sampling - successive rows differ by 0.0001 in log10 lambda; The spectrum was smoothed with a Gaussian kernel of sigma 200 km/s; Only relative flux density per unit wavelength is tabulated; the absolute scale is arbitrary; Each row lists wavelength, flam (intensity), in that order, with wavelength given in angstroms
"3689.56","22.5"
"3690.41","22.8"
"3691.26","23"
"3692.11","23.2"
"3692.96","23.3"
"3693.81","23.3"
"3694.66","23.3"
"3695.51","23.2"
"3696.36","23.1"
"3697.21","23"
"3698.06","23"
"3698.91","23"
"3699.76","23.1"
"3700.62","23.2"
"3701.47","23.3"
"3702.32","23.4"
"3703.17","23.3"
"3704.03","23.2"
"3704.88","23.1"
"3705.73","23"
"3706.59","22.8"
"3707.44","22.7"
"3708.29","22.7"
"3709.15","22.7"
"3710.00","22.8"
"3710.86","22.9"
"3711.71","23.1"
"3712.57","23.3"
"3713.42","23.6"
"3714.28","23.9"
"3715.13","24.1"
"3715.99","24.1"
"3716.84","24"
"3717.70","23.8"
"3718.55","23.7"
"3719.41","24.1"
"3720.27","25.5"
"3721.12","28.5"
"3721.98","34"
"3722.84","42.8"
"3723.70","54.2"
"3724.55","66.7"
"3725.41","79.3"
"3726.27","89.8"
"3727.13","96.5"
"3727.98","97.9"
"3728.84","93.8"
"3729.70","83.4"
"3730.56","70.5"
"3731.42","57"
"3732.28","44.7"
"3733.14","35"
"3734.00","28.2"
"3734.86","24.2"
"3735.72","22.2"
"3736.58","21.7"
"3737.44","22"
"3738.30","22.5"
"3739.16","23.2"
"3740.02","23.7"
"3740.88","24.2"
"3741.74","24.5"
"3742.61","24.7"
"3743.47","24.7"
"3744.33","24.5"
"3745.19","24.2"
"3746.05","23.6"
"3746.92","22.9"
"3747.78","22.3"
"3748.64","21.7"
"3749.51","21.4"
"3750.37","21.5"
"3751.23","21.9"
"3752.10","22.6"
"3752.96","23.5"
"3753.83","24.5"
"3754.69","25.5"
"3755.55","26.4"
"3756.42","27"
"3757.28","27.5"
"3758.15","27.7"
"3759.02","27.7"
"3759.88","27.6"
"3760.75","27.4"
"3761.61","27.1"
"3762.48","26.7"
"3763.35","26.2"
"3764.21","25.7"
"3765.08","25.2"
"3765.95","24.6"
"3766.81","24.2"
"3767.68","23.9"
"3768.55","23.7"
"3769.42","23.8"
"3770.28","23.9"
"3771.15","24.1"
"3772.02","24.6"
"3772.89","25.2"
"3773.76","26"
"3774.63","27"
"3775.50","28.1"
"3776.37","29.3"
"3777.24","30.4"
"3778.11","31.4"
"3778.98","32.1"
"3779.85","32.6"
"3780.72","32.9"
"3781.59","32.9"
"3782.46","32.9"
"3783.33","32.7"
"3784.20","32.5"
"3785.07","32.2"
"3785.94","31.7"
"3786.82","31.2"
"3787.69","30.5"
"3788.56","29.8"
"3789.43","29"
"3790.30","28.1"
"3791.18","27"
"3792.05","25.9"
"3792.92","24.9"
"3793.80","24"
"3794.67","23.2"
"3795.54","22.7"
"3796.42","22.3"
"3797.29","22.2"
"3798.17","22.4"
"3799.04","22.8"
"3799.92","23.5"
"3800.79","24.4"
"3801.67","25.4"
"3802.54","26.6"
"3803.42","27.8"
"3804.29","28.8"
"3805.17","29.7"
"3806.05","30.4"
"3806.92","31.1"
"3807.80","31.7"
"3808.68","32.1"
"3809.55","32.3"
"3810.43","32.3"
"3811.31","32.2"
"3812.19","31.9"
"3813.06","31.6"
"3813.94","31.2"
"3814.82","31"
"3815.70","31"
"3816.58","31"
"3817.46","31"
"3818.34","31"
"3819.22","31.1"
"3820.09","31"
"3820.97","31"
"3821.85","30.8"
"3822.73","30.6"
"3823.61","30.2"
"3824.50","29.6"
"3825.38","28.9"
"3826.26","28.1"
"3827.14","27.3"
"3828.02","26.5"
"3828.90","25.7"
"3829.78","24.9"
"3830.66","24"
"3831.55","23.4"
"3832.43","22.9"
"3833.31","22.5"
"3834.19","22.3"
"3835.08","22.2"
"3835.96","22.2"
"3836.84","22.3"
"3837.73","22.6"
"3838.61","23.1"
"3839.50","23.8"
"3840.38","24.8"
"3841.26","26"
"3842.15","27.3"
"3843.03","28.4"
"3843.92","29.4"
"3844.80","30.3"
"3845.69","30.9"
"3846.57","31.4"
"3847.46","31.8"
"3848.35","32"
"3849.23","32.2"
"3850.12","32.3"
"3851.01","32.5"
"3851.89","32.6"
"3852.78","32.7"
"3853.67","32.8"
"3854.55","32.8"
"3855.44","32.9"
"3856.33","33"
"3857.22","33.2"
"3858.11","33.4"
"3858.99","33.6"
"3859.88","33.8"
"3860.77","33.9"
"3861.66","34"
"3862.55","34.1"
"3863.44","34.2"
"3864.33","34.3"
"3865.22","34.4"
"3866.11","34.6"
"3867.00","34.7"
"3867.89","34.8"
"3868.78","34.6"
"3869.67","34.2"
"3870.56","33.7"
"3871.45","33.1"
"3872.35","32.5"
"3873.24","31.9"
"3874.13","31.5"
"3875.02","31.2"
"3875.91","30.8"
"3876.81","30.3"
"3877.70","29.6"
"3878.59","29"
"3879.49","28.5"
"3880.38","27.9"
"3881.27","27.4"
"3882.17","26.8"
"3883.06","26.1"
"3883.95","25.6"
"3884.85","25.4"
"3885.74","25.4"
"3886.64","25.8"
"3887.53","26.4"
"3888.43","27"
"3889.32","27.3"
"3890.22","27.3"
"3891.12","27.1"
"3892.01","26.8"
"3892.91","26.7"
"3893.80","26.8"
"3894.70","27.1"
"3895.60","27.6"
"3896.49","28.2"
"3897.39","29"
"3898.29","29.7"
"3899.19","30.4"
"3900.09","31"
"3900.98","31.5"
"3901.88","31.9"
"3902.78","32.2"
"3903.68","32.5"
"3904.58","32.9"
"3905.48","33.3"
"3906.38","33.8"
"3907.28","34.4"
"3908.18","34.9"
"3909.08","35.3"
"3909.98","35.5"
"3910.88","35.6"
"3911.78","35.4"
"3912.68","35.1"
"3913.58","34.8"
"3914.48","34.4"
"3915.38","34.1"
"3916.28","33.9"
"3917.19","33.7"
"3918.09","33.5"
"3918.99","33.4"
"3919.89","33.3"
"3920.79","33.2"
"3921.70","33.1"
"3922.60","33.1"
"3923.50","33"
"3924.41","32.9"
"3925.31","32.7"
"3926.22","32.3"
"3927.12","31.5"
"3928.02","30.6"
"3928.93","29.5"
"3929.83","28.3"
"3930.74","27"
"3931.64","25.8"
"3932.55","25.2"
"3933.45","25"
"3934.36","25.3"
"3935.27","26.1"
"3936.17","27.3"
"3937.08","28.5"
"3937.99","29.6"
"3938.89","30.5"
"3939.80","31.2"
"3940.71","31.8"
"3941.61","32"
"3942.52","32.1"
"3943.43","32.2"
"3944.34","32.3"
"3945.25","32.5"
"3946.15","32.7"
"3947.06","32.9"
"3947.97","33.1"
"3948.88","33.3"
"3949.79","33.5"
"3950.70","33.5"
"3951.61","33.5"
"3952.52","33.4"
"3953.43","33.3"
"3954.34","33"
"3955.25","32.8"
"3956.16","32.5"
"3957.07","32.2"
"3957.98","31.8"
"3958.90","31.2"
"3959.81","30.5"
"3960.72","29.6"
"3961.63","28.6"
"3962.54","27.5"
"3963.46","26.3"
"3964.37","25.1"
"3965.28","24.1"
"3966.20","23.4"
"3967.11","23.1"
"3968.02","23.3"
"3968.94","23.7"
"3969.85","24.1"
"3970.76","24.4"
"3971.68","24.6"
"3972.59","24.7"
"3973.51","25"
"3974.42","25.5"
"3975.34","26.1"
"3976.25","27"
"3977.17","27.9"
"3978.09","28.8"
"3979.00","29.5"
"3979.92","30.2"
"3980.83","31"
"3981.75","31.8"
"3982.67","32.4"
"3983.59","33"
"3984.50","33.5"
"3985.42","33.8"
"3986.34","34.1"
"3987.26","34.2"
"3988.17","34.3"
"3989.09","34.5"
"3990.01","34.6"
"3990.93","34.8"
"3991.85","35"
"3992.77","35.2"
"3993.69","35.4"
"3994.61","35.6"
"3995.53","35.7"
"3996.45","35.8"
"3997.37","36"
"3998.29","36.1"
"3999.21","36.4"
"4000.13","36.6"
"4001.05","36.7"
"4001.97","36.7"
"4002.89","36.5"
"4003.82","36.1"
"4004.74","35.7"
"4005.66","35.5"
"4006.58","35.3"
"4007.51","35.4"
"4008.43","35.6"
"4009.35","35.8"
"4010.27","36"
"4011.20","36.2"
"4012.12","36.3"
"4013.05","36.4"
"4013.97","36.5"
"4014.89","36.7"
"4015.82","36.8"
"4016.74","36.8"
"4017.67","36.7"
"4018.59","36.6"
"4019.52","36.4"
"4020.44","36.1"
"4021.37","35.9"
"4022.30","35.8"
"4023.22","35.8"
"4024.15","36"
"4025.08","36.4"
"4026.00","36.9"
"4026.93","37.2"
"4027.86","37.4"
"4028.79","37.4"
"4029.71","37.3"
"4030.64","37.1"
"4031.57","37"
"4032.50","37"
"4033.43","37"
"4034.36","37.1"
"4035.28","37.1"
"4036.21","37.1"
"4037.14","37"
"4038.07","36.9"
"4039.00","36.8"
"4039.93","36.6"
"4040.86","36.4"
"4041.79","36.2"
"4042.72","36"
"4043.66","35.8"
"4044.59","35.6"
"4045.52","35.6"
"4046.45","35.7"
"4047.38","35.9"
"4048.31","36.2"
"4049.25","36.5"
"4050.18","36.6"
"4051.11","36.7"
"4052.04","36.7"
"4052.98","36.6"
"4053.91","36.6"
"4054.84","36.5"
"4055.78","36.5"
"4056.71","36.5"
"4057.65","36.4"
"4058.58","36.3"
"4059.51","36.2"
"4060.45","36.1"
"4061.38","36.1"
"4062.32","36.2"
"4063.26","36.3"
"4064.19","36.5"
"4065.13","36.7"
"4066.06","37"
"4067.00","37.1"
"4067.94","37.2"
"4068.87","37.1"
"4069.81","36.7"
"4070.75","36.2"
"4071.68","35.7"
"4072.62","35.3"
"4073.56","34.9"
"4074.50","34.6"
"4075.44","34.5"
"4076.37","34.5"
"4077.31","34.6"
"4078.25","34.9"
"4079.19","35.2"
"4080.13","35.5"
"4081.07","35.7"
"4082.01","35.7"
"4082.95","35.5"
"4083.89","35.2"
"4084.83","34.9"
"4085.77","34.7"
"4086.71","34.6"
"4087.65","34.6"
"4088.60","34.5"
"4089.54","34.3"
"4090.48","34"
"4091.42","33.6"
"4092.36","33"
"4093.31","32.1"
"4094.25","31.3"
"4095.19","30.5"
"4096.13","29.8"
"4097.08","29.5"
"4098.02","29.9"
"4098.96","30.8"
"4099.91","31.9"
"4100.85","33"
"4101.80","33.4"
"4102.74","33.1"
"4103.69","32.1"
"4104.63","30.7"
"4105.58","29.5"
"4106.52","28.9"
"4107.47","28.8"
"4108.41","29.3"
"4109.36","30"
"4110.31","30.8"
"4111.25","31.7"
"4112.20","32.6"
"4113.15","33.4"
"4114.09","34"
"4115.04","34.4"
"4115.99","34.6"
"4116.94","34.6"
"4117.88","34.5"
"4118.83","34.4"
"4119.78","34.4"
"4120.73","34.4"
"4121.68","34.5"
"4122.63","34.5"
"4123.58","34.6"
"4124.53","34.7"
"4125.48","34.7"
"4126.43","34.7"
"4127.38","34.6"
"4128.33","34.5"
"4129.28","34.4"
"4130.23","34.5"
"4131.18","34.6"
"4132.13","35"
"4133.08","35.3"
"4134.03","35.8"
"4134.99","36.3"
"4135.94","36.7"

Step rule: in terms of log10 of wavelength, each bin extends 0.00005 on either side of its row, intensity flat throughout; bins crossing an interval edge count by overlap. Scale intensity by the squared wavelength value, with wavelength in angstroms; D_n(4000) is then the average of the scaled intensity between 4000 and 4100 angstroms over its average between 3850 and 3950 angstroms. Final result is 1.2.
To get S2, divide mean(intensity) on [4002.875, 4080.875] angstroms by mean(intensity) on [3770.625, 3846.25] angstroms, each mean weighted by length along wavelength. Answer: 1.30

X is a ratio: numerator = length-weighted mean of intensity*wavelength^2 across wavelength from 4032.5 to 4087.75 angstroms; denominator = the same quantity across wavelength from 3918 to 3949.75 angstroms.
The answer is 1.2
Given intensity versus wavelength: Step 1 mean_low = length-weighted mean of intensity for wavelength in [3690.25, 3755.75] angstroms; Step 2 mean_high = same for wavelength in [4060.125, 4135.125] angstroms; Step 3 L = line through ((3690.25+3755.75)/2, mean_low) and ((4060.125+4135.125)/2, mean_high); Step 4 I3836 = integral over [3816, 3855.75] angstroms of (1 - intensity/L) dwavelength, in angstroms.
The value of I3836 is 4.9 angstroms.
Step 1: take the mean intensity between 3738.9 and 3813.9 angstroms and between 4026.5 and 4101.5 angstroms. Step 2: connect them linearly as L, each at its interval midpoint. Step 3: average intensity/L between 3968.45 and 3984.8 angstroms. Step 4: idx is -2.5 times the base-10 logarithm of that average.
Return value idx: 0.18 mag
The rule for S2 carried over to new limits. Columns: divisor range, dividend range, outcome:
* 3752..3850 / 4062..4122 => 1.22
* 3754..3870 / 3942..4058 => 1.17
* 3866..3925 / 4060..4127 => 1.09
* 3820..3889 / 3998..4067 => 1.24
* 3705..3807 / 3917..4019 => 1.04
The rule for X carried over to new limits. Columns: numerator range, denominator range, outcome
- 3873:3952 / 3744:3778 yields 1.31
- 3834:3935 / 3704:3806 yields 1.07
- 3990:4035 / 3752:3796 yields 1.49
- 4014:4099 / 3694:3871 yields 1.37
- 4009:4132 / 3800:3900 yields 1.33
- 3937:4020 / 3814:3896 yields 1.17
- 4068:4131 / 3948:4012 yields 1.12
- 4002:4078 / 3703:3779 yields 1.35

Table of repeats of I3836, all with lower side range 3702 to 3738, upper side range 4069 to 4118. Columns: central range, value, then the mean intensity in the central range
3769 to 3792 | 5.1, 29.3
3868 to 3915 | 7.2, 30.5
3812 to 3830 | 3.5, 29.8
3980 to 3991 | 0.4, 33.3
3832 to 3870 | 6.5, 30.3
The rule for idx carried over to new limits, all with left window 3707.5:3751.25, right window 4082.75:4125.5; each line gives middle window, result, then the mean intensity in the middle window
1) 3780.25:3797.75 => 0.232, 28.4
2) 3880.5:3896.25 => 0.277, 26.7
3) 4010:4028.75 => -0.094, 36.5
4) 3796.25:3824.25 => 0.198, 29.2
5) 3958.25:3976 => 0.290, 25.9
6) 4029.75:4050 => -0.100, 36.5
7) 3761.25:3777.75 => 0.343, 25.8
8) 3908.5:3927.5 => 0.013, 33.8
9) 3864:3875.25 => 0.033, 33.5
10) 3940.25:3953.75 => 0.039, 32.8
